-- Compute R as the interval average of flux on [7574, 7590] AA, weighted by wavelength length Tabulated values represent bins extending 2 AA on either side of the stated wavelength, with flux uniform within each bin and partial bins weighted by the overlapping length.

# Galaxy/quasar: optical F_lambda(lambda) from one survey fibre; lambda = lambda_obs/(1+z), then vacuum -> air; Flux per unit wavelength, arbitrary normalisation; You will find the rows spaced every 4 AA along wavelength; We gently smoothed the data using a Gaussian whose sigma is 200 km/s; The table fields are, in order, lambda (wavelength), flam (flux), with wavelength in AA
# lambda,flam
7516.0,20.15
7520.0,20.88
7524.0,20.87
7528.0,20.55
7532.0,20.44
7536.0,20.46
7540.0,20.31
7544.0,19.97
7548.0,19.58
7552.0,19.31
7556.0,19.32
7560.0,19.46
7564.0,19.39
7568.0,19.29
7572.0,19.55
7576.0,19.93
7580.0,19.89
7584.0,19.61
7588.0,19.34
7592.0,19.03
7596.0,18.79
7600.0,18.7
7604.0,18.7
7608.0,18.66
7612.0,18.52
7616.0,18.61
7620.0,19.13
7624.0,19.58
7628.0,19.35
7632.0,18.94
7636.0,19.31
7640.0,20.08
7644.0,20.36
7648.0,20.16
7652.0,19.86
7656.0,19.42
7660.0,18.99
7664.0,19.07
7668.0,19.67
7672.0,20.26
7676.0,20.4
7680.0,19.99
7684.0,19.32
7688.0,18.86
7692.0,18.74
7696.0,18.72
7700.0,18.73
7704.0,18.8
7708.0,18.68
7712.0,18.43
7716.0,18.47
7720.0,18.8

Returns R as 19.7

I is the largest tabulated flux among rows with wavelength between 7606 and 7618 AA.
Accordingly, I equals 18.66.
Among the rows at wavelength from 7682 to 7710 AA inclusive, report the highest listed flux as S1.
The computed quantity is 19.32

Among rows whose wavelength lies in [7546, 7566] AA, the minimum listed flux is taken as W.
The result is 19.31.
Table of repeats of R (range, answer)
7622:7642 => 19.5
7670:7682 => 20.2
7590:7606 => 18.8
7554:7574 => 19.4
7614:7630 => 19.2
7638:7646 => 20.2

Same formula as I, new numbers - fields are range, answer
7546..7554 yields 19.58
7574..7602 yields 19.93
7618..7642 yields 20.08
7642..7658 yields 20.36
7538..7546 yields 20.31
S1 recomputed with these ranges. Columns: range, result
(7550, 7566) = 19.46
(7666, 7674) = 20.26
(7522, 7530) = 20.87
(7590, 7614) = 19.03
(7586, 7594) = 19.34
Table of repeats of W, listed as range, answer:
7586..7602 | 18.7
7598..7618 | 18.52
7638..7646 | 20.08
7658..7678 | 18.99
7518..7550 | 19.58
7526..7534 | 20.44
